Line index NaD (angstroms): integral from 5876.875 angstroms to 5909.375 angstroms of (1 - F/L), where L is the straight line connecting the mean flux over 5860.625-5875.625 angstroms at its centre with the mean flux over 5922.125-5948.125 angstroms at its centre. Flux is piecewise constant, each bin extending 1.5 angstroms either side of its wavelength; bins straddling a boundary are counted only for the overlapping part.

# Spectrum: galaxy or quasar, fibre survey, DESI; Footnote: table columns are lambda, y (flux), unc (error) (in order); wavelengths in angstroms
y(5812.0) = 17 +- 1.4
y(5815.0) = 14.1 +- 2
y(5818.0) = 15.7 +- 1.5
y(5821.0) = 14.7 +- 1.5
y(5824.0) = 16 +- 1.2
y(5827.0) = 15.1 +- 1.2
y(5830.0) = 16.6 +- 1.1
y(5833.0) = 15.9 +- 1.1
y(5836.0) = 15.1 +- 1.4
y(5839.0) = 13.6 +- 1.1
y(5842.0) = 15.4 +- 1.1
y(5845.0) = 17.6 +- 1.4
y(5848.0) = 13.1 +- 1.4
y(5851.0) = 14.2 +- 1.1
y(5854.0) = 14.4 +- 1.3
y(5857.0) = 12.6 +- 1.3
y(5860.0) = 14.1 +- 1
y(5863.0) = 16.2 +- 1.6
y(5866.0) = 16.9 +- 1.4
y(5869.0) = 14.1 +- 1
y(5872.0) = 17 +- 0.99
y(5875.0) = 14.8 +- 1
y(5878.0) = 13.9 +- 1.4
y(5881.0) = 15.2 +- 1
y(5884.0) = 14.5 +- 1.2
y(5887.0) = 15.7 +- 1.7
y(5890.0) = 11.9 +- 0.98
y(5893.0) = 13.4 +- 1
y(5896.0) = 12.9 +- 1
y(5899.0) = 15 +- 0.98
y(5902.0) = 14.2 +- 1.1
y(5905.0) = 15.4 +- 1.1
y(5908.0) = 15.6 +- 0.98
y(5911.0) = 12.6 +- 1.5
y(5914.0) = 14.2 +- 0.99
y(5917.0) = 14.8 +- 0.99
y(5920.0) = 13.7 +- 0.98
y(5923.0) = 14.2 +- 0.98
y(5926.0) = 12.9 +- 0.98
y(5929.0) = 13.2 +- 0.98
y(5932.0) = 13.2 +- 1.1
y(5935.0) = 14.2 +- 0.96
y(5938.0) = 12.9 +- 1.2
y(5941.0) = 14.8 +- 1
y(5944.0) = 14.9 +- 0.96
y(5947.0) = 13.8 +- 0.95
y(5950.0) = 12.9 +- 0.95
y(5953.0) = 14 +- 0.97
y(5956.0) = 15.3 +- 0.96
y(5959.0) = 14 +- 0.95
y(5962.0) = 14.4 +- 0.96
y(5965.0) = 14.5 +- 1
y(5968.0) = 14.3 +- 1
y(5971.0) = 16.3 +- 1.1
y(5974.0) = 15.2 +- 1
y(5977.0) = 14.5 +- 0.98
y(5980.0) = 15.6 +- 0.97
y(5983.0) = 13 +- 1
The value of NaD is 1.5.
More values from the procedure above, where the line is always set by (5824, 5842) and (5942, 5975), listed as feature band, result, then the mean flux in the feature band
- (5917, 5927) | 0.6 angstroms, 13.8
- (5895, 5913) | 0.7 angstroms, 14.3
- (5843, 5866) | 0.6 angstroms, 14.8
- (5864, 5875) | -0.5 angstroms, 15.8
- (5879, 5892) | 0.6 angstroms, 14.3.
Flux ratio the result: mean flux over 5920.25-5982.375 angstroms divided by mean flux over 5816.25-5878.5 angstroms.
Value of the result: 0.94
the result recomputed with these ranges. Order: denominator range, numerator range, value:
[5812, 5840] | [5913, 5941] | 0.90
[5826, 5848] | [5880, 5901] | 0.91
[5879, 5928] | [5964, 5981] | 1.07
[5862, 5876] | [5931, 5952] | 0.87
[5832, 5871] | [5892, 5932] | 0.94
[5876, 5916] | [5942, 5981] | 1.03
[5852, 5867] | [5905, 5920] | 0.97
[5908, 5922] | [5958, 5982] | 1.06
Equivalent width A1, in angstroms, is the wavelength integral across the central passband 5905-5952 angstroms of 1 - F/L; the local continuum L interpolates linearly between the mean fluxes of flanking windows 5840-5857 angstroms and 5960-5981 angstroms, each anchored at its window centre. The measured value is 3.0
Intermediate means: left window 14.7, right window 14.9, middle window 13.9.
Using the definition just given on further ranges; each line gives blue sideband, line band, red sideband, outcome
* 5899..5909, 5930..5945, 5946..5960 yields 0.40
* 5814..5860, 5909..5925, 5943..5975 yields 0.78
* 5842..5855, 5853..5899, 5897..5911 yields 0.89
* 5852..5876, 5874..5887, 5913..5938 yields -0.05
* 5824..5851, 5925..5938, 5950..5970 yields 1.09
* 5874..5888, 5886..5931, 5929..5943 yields 1.00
